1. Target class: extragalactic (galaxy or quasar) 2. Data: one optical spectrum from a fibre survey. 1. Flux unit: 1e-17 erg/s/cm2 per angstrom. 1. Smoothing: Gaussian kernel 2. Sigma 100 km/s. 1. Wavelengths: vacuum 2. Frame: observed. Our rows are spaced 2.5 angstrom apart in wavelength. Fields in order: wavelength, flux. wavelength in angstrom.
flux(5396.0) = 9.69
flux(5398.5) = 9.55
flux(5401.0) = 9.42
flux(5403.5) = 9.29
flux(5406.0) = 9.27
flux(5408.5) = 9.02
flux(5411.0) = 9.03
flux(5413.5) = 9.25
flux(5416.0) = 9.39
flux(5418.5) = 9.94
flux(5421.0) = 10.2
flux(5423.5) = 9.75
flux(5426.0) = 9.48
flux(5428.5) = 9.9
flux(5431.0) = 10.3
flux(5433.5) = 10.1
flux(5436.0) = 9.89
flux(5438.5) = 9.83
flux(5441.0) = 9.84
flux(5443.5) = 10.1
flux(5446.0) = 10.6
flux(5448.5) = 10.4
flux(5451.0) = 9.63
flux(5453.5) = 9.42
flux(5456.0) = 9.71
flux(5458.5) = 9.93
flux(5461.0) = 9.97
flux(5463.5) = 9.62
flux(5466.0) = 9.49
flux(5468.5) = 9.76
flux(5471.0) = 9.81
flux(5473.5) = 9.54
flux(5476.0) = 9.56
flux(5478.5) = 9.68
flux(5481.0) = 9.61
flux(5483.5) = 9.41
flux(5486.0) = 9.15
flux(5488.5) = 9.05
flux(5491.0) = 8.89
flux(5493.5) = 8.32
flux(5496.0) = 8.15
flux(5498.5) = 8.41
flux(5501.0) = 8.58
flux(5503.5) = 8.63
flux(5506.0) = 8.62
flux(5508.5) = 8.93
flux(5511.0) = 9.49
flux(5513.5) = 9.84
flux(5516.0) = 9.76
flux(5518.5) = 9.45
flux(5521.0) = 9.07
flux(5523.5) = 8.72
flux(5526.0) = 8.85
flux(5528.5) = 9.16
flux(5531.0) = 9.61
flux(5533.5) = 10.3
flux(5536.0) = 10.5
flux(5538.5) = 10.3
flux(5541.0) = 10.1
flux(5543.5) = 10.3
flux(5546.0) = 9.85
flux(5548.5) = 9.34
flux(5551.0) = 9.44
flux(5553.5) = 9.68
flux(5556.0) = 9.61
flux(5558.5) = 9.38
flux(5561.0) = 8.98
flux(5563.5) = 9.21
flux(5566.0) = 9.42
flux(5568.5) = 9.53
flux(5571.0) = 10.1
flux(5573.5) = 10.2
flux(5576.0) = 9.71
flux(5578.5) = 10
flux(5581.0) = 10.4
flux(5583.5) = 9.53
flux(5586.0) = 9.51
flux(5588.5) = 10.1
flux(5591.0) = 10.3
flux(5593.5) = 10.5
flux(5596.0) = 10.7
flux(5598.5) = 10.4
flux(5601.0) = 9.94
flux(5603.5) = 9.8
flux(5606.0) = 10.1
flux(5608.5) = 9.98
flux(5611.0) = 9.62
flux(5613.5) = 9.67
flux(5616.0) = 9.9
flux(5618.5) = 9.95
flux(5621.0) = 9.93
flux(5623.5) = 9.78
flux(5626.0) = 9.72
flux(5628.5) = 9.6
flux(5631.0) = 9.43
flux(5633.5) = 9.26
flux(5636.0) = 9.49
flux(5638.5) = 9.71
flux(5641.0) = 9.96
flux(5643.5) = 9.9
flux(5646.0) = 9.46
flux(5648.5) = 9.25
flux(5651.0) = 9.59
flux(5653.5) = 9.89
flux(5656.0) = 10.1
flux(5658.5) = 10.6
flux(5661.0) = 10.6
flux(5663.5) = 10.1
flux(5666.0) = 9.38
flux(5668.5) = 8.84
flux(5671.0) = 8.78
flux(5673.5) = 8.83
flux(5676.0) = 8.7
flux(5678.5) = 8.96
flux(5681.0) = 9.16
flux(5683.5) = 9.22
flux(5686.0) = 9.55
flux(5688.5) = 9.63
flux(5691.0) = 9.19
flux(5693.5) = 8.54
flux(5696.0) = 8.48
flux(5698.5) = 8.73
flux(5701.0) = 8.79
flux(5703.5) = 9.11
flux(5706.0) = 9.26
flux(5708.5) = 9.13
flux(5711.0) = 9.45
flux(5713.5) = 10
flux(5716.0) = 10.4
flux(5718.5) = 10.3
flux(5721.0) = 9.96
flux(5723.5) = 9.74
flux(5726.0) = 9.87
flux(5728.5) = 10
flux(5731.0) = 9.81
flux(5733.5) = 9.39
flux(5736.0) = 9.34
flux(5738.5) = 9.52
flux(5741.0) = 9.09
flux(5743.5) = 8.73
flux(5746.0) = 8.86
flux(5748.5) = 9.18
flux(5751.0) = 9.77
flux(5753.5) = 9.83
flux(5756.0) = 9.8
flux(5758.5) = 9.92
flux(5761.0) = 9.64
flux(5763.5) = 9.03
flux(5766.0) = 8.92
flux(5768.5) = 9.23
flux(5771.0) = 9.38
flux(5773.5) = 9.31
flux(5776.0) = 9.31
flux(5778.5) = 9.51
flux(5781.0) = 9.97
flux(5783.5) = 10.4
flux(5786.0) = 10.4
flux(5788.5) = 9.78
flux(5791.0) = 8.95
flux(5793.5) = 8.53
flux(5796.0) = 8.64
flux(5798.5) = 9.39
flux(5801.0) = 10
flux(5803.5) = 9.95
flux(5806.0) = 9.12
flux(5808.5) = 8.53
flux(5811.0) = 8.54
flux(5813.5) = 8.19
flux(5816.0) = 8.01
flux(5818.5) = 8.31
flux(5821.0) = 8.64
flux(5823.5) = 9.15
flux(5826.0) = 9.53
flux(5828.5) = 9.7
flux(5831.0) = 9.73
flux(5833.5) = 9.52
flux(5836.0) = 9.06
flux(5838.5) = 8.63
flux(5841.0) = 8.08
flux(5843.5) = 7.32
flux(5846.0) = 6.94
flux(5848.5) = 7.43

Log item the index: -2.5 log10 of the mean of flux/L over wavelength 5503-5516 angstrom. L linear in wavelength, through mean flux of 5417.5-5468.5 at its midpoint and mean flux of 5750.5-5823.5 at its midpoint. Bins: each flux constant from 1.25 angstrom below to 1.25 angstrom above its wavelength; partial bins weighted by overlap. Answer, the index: 0.067 mag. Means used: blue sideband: 9.9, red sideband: 9.27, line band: 9.19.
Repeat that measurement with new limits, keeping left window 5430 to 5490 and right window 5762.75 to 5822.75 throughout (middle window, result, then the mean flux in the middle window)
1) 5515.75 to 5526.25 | 0.06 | 9.14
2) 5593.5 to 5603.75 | -0.08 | 10.3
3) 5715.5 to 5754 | -0.04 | 9.59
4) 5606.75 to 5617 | -0.04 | 9.8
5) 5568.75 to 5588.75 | -0.04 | 9.92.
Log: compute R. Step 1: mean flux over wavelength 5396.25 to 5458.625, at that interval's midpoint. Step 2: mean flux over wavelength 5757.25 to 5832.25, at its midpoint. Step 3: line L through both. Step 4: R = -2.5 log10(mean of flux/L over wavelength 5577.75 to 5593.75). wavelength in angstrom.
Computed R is -0.055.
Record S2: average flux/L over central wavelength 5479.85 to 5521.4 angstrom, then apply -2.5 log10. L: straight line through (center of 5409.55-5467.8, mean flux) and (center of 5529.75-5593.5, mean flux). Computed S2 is 0.093 mag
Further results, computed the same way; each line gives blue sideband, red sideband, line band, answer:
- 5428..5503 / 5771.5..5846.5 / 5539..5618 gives -0.053 mag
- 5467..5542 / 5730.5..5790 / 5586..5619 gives -0.075 mag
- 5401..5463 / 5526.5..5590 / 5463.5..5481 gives 0.013 mag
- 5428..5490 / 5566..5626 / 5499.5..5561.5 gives 0.046 mag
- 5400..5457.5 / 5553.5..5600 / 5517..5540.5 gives 0.028 mag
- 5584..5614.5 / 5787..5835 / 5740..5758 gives 0.000 mag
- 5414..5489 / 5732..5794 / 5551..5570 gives 0.028 mag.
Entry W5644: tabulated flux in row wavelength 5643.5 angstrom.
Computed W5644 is 9.9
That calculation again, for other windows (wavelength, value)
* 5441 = 9.84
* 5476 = 9.56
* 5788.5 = 9.78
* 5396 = 9.69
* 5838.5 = 8.63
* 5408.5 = 9.02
